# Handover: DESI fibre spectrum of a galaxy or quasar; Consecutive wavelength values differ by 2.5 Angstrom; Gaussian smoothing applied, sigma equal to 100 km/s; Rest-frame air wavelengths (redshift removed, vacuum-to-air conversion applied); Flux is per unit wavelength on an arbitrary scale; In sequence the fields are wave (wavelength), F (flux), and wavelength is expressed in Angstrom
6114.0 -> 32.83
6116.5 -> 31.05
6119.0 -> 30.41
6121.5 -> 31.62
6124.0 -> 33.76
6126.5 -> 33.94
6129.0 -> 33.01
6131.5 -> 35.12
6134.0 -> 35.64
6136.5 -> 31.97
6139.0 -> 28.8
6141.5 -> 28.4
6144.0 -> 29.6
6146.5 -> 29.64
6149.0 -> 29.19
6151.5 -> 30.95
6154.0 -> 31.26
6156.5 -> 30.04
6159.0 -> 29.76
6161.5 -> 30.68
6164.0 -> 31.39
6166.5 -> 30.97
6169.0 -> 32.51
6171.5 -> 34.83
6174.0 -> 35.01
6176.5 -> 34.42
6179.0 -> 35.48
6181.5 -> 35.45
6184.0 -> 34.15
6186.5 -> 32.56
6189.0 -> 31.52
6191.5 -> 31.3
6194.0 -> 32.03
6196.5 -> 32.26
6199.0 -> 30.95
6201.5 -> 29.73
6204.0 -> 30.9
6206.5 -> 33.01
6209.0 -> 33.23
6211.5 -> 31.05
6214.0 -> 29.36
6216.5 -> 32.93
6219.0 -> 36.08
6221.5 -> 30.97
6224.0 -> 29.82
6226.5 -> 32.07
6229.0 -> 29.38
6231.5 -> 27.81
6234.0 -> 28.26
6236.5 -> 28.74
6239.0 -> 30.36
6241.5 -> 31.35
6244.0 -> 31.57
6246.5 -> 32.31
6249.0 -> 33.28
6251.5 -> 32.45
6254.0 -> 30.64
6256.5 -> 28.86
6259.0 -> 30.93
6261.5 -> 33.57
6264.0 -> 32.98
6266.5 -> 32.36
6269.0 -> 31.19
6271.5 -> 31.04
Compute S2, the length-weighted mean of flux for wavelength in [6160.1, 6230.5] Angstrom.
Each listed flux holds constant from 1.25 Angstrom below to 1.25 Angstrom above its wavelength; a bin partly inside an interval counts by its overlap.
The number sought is 32.3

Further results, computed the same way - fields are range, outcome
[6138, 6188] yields 31.8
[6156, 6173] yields 31.6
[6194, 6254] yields 31.2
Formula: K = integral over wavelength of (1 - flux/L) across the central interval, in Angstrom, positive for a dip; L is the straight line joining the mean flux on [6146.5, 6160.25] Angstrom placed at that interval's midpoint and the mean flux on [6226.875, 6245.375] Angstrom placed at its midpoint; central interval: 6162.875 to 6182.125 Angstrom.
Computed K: -2.3 Angstrom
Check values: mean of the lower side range 30.2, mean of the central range 33.7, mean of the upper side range 29.8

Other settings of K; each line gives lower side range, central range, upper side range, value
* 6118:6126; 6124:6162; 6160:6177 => 1.30 Angstrom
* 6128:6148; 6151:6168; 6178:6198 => 0.74 Angstrom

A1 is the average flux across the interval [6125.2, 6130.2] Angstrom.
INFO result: 33.5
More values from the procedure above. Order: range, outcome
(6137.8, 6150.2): 29.1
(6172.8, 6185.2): 34.9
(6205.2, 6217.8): 31.9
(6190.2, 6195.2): 31.7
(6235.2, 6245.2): 30.5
